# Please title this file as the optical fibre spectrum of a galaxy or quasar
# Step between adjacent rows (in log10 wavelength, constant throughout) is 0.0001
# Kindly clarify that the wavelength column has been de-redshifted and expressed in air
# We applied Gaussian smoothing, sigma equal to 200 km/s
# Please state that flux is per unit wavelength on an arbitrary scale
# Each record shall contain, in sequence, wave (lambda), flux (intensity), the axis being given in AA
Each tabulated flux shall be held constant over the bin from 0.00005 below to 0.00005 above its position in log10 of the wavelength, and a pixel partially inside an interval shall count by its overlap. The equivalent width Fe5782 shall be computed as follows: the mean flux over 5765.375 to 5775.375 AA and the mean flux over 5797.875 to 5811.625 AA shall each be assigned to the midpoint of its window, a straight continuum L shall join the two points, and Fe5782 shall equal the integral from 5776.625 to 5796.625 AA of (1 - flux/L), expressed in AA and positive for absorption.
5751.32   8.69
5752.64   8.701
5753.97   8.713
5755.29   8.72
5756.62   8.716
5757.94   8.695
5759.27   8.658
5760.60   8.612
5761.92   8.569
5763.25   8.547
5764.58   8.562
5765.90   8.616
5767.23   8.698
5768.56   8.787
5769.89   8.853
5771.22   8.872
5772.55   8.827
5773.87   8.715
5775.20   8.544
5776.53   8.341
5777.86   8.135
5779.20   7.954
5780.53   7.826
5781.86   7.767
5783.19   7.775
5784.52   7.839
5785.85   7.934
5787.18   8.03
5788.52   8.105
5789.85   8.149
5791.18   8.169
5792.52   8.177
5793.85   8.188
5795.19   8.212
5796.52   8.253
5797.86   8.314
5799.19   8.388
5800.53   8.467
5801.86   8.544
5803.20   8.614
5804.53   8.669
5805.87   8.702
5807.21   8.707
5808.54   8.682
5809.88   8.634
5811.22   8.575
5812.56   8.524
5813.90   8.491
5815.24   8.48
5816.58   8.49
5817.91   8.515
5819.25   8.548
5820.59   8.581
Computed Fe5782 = 1.5 AA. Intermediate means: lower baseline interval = 8.75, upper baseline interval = 8.59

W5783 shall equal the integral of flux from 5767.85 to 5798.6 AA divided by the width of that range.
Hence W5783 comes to 8.25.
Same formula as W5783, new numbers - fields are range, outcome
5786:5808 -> 8.35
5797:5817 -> 8.55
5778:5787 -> 7.88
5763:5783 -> 8.45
